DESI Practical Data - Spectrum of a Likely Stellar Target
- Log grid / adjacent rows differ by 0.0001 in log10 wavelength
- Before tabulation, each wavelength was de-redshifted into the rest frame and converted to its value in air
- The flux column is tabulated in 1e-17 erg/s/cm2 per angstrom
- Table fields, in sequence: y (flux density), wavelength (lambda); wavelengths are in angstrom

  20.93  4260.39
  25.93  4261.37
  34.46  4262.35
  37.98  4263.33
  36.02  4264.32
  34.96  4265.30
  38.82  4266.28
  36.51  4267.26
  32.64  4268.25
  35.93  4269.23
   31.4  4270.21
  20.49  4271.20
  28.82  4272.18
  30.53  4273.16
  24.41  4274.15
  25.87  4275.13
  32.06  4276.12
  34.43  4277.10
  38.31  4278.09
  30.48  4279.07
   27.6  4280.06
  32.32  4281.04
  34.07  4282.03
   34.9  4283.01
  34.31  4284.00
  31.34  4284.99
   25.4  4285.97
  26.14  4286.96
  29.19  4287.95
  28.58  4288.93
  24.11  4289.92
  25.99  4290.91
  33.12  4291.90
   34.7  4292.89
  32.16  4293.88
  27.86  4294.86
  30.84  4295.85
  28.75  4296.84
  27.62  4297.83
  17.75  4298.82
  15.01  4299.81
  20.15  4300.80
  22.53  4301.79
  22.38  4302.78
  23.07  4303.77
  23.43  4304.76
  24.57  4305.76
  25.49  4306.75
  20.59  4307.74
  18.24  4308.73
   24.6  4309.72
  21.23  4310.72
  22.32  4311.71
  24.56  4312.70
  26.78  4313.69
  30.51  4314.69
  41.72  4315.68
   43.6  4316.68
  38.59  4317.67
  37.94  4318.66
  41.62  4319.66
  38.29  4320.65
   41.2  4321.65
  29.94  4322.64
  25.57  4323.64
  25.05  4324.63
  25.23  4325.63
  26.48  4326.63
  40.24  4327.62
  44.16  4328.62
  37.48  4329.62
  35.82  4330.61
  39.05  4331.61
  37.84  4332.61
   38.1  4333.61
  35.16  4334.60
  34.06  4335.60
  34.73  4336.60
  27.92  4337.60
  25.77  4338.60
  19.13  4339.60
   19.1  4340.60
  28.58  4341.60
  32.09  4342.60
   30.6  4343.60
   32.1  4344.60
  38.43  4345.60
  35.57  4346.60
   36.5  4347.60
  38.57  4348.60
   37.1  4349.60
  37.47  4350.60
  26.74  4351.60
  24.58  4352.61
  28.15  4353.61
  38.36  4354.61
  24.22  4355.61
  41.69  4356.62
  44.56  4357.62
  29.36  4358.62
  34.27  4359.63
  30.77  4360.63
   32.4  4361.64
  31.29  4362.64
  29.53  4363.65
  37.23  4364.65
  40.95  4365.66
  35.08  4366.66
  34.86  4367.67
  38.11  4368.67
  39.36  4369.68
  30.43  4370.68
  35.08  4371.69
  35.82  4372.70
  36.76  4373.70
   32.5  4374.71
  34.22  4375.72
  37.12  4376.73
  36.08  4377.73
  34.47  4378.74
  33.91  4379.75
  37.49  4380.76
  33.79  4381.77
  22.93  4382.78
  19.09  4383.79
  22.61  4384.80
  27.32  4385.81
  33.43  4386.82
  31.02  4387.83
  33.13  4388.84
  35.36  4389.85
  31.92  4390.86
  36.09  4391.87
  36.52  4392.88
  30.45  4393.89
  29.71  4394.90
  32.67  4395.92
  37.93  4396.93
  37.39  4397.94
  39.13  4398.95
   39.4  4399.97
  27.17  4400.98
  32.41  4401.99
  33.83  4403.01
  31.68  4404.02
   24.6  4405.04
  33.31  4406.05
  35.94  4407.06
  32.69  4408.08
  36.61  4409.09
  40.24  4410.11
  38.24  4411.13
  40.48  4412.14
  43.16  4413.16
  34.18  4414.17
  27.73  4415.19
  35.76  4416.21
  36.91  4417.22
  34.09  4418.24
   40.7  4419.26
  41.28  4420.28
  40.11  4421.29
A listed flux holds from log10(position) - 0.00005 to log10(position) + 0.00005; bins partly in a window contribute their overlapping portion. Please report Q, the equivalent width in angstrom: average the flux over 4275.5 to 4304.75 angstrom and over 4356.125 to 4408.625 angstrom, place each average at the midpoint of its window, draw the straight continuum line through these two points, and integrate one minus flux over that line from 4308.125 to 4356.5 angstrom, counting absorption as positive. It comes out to -2.2 angstrom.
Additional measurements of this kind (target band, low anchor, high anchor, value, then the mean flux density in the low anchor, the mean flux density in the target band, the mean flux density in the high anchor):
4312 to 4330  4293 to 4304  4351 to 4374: -4.02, 24.8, 34.2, 33.9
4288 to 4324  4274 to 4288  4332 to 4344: 2.83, 30.9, 28.2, 30.3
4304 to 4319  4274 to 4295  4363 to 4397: 1.53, 30.5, 28.1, 33.3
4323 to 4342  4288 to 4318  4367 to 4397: -1.68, 26.7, 31.5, 32.9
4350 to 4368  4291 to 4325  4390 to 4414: -0.88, 28.3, 33.4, 34.9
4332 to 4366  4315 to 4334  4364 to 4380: 3.04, 36.1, 32.7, 35.7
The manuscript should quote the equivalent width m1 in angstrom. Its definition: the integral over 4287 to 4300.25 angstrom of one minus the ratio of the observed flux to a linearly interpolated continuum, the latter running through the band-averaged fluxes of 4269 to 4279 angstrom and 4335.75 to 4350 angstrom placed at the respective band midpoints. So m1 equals 1.3 angstrom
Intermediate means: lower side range 30.1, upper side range 31.2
